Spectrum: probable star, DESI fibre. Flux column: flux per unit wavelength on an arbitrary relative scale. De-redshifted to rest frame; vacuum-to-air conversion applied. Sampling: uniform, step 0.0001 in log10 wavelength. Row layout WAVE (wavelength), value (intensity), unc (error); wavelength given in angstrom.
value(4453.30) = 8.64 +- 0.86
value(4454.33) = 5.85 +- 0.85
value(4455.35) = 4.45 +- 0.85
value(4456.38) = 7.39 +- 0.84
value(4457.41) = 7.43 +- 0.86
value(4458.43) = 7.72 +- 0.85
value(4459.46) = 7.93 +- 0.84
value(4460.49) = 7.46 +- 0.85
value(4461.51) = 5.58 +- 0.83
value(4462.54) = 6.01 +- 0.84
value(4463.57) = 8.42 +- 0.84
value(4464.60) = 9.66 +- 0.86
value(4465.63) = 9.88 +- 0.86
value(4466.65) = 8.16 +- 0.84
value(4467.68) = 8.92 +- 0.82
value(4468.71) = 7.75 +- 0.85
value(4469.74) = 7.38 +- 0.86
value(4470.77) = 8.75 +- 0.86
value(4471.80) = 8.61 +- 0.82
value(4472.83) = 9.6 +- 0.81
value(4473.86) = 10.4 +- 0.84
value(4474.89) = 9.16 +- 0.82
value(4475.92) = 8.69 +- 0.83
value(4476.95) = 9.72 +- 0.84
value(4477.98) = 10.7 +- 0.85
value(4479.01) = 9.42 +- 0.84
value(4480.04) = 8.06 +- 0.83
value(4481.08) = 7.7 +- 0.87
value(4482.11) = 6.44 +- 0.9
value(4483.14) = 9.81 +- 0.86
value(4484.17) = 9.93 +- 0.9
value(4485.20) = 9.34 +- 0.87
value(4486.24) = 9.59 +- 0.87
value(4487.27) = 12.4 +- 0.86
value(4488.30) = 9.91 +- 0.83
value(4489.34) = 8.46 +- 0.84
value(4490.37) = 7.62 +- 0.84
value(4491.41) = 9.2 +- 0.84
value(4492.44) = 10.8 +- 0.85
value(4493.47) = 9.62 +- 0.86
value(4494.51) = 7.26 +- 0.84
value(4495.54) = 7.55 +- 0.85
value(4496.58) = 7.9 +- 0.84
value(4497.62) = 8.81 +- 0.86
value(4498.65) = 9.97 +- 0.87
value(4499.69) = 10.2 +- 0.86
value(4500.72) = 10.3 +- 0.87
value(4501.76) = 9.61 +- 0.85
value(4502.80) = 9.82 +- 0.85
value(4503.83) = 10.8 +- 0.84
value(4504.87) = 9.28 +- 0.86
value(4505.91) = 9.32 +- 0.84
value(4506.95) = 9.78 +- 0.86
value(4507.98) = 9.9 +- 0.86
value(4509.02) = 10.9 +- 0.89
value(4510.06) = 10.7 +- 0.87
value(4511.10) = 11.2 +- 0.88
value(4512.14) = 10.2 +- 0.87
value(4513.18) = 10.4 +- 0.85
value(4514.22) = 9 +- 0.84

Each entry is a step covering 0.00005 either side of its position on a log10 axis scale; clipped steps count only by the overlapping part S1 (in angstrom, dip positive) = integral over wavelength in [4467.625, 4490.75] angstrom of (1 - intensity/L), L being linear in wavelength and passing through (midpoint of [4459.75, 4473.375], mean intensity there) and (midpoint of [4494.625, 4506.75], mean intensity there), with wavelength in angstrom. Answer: -1.2 angstrom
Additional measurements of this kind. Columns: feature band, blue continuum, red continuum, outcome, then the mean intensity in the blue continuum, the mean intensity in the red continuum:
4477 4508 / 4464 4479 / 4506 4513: 1.6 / 9.11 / 10.4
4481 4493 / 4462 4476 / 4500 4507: 0.0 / 8.66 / 9.86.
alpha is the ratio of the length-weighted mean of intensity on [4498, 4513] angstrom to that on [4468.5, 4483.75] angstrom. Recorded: 1.1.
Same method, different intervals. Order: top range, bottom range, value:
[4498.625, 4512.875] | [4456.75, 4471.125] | 1.28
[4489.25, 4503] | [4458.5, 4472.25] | 1.13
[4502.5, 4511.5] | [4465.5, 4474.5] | 1.16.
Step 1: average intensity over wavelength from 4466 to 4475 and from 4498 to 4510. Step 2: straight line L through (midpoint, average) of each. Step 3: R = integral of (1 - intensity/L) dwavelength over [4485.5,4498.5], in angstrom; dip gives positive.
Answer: 0.6 angstrom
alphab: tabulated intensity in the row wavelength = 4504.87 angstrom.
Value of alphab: 9.28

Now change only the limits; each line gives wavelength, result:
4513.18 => 10.4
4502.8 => 9.82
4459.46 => 7.93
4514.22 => 9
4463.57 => 8.42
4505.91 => 9.32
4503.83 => 10.8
